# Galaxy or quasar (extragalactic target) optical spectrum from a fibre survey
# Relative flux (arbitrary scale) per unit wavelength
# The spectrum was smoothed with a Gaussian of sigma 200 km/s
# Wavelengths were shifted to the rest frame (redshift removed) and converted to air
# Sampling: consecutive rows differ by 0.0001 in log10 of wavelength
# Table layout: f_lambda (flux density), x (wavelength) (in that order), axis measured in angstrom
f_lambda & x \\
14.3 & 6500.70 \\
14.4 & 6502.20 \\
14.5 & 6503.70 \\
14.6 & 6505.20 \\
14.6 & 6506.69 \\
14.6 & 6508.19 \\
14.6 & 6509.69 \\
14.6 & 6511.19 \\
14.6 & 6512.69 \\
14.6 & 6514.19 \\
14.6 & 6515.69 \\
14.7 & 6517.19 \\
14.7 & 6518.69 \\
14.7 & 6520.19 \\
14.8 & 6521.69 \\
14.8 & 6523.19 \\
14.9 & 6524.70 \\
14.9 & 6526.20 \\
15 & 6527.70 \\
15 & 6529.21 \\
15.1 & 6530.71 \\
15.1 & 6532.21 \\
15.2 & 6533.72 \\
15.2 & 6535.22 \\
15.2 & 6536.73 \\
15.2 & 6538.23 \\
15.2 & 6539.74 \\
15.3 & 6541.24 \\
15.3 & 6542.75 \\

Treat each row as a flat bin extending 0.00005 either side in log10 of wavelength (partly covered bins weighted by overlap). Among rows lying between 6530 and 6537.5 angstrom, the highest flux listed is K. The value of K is 15.2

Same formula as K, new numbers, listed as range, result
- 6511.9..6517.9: 14.7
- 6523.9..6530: 15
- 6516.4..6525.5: 14.9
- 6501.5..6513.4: 14.6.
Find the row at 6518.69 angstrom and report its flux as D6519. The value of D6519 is 14.7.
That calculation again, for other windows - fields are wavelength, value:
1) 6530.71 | 15.1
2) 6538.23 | 15.2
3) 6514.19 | 14.6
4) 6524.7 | 14.9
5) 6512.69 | 14.6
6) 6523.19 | 14.8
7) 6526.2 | 14.9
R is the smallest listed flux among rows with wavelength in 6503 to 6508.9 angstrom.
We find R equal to 14.5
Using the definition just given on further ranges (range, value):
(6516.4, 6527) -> 14.7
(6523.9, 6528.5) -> 14.9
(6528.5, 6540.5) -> 15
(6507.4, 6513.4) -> 14.6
